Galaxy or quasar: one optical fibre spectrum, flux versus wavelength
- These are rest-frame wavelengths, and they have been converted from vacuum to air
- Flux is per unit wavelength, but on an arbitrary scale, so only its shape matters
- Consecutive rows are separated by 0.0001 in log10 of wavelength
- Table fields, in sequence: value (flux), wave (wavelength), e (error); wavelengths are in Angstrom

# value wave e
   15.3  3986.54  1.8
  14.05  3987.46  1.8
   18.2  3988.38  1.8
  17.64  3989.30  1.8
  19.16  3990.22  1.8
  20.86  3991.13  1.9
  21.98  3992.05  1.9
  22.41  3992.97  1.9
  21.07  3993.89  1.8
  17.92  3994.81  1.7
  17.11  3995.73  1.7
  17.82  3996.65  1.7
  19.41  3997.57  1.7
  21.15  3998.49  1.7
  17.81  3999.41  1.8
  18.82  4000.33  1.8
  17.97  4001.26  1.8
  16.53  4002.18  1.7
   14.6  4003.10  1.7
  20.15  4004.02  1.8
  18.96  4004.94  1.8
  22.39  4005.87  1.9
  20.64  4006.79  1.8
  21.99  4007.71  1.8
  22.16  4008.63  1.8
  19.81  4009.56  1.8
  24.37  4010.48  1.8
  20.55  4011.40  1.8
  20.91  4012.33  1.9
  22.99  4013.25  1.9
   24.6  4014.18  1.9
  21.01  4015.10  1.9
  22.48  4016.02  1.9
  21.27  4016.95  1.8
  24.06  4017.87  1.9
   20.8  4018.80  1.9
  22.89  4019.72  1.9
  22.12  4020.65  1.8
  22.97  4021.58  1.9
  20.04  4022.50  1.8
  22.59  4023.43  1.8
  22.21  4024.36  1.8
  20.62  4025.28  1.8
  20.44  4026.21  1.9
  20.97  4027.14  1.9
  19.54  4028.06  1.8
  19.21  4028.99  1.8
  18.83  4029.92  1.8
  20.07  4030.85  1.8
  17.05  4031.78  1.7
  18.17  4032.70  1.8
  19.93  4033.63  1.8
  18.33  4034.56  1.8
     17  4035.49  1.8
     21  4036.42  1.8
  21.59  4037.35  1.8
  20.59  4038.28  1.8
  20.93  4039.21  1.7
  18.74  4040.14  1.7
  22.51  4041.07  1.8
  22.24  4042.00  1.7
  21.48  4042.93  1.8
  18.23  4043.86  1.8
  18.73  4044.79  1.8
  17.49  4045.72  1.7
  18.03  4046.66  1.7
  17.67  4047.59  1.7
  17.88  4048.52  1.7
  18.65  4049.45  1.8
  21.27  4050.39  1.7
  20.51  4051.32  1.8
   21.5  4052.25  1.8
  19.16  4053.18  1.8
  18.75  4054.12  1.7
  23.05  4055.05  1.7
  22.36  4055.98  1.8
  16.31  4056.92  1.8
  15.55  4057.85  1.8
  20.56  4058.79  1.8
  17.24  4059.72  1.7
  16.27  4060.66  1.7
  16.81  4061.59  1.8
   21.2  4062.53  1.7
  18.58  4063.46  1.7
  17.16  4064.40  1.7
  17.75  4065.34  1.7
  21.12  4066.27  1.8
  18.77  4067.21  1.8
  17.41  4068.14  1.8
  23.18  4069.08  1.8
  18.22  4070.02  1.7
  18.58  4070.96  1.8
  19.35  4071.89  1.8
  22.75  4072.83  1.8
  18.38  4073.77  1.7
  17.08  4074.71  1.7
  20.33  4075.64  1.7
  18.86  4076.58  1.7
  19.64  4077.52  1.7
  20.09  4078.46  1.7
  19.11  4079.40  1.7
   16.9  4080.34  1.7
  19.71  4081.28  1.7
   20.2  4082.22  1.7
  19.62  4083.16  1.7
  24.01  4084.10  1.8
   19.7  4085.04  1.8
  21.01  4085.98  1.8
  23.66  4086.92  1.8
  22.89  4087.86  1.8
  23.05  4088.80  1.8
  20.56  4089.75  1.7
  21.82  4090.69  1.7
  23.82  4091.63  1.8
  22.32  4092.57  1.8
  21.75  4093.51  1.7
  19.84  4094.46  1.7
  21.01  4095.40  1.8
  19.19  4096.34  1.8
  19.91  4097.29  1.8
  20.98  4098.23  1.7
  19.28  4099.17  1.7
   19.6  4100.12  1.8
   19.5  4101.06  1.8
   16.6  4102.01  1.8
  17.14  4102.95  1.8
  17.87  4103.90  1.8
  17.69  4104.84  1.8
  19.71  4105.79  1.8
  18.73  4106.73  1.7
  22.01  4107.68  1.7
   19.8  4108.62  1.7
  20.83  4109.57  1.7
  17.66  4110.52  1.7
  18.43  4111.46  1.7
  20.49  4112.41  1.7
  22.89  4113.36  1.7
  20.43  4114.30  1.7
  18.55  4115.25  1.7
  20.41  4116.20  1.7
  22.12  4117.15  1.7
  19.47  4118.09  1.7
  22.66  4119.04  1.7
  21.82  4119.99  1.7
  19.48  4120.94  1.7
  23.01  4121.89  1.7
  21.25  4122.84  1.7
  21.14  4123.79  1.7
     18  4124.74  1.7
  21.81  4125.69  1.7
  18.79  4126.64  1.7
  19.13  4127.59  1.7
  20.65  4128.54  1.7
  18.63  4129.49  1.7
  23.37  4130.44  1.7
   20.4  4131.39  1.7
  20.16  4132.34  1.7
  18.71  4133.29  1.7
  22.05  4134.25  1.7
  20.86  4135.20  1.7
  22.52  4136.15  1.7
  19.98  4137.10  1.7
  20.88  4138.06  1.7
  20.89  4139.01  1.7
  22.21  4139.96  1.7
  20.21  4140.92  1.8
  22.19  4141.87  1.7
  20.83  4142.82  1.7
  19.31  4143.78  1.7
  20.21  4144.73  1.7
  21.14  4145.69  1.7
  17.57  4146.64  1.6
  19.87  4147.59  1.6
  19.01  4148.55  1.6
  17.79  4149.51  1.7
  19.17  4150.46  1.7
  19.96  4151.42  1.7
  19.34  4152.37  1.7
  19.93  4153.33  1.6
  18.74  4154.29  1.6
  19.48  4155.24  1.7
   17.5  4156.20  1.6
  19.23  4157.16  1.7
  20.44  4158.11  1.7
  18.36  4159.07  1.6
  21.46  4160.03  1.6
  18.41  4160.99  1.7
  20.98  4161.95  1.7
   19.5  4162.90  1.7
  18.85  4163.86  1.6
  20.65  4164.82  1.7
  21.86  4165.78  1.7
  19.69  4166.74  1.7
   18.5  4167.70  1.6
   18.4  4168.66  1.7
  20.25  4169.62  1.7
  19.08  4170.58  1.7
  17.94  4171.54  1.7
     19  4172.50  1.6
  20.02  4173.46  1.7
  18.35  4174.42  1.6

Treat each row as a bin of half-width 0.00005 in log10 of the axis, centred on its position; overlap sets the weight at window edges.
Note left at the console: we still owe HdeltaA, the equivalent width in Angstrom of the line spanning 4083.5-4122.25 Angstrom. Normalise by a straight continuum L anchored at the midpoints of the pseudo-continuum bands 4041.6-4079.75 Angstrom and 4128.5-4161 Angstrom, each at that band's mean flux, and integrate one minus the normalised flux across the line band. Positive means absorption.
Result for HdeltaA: -1.8 Angstrom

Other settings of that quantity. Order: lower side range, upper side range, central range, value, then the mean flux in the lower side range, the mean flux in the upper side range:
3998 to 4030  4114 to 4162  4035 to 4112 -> 3.0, 20.8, 20.2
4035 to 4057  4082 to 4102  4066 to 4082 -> 0.9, 19.9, 21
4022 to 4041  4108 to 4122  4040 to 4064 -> 1.0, 20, 20.5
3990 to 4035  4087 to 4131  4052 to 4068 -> 1.2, 20.4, 20.4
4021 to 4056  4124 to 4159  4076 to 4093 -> -0.8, 20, 20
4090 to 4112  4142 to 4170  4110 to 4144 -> -1.6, 19.8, 19.6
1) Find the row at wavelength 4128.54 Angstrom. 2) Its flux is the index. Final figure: 20.65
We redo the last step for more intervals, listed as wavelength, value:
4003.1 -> 14.6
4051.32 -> 20.51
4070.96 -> 18.58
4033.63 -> 19.93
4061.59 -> 16.81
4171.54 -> 17.94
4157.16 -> 19.23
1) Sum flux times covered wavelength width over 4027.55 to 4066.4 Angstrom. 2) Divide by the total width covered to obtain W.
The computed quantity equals 19.3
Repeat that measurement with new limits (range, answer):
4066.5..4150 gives 20.2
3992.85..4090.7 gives 20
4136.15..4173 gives 19.7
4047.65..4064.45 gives 19.1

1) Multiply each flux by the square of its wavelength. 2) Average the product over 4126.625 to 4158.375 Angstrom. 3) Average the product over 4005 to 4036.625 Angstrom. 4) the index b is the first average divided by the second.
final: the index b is 1.02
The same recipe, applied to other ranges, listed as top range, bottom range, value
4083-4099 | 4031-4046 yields 1.12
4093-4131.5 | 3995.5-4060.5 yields 1.04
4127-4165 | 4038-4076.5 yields 1.08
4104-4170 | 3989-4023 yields 1.04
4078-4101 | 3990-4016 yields 1.07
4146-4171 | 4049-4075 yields 1.06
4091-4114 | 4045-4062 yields 1.08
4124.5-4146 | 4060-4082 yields 1.12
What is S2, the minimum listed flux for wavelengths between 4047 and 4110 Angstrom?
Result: 15.55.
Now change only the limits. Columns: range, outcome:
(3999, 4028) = 14.6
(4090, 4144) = 16.6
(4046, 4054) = 17.67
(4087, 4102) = 19.19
